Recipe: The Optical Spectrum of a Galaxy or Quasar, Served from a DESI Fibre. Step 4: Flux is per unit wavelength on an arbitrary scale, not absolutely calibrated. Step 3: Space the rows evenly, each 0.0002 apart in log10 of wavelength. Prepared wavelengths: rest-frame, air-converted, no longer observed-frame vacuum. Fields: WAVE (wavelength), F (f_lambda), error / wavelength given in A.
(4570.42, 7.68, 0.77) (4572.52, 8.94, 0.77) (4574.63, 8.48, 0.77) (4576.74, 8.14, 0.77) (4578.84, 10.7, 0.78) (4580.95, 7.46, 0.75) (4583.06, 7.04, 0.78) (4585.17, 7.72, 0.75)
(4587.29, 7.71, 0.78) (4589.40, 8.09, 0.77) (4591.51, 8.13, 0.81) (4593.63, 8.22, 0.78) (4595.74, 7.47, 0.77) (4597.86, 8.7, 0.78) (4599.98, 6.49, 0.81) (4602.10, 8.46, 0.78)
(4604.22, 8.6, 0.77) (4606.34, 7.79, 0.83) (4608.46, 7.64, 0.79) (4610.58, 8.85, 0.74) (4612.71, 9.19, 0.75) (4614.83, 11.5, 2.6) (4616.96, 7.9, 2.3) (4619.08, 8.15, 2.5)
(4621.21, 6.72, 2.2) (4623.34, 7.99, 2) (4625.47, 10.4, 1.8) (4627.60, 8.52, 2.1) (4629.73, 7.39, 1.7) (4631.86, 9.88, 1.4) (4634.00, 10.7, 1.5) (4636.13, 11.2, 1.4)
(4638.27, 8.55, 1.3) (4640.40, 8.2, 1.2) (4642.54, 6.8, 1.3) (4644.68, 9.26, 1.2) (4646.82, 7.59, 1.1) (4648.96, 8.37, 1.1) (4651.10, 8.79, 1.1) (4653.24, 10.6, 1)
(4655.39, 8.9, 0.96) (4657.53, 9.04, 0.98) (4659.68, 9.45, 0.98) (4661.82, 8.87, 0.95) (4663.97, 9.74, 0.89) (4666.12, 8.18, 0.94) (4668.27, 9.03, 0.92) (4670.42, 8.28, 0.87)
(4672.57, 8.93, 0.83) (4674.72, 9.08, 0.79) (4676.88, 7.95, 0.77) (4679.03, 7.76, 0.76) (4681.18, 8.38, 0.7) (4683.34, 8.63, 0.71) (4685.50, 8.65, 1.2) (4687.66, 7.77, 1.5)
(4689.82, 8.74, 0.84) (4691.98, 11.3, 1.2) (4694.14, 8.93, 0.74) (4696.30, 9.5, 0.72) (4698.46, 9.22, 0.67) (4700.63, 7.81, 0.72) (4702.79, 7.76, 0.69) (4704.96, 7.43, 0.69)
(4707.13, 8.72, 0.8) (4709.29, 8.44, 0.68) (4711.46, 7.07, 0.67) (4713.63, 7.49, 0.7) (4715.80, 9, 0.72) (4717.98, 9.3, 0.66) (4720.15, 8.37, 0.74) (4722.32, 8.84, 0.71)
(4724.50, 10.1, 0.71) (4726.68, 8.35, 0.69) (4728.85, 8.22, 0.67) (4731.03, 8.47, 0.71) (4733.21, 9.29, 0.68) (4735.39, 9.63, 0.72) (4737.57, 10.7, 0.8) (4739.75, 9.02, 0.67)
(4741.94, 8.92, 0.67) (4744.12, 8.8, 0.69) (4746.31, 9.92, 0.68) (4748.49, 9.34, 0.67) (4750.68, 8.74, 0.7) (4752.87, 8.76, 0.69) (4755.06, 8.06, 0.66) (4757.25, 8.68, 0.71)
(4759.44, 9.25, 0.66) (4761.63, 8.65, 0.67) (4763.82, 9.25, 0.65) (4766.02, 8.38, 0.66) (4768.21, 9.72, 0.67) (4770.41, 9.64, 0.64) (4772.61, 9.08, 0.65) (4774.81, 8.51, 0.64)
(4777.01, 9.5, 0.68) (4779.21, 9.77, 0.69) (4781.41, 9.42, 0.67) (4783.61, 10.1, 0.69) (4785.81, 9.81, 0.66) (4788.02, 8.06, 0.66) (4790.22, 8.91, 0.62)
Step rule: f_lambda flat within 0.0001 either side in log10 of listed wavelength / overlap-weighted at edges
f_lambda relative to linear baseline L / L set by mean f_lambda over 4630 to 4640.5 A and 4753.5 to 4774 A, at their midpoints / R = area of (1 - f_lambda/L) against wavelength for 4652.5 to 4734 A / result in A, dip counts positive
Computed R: 5.52 A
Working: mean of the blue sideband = 9.67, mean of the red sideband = 8.96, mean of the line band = 8.72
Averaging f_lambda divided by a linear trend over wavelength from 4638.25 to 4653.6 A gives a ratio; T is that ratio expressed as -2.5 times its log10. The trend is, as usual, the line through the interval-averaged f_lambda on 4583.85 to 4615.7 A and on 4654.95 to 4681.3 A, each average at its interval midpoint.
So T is 0.02 mag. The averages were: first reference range 8.27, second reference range 8.75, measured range 8.43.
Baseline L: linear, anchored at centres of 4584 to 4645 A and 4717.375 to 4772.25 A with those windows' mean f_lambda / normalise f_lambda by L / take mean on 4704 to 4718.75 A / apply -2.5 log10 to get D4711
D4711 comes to 0.09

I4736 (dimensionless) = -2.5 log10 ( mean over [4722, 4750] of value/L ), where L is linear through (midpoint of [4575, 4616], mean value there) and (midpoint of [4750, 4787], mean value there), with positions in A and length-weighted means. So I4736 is -0.026 mag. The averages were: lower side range 8.31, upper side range 9.14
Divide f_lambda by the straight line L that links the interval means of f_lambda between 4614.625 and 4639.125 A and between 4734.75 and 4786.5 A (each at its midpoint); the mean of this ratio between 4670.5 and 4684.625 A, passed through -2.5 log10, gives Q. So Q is 0.08 mag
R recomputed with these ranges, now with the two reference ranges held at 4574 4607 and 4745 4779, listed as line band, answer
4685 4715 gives 0.7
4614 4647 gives -2.0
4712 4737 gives 0.0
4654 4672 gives -1.0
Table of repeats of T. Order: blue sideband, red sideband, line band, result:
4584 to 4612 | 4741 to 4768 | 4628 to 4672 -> -0.079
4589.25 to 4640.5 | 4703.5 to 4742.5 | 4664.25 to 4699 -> -0.013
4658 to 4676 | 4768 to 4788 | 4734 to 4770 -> 0.021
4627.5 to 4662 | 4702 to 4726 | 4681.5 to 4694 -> -0.043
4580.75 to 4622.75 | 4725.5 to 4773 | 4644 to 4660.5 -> -0.070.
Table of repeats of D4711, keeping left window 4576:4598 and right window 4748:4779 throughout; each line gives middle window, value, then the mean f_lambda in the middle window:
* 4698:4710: 0.07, 8.17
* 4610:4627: -0.07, 8.83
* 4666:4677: -0.02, 8.66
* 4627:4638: -0.14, 9.51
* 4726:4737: -0.01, 8.9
